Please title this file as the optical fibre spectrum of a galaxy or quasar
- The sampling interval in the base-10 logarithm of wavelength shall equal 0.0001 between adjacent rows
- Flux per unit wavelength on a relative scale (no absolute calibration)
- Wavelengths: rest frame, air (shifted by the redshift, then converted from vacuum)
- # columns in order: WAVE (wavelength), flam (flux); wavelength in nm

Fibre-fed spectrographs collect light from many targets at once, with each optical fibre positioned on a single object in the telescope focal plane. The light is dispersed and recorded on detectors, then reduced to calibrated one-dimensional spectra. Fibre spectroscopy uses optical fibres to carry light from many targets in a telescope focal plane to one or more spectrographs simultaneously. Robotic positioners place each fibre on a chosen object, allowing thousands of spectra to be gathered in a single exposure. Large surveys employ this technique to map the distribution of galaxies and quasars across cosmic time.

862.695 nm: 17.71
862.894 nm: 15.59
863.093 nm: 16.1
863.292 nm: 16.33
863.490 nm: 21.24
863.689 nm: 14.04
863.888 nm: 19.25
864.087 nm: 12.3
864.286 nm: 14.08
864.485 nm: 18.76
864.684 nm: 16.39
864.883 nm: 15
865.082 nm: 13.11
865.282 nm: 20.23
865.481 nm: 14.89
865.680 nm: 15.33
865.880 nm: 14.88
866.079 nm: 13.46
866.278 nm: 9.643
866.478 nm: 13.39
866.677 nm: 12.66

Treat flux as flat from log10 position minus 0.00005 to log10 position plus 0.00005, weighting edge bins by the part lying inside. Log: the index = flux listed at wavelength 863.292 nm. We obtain 16.33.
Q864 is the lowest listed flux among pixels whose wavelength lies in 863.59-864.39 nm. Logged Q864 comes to 12.3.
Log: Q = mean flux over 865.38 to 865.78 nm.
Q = 15.1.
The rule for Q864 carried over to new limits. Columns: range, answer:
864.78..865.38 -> 13.11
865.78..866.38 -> 9.643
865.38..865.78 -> 14.89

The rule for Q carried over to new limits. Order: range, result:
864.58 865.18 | 14.9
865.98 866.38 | 11.6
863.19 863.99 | 17.7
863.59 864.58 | 15.7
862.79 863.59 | 17.3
